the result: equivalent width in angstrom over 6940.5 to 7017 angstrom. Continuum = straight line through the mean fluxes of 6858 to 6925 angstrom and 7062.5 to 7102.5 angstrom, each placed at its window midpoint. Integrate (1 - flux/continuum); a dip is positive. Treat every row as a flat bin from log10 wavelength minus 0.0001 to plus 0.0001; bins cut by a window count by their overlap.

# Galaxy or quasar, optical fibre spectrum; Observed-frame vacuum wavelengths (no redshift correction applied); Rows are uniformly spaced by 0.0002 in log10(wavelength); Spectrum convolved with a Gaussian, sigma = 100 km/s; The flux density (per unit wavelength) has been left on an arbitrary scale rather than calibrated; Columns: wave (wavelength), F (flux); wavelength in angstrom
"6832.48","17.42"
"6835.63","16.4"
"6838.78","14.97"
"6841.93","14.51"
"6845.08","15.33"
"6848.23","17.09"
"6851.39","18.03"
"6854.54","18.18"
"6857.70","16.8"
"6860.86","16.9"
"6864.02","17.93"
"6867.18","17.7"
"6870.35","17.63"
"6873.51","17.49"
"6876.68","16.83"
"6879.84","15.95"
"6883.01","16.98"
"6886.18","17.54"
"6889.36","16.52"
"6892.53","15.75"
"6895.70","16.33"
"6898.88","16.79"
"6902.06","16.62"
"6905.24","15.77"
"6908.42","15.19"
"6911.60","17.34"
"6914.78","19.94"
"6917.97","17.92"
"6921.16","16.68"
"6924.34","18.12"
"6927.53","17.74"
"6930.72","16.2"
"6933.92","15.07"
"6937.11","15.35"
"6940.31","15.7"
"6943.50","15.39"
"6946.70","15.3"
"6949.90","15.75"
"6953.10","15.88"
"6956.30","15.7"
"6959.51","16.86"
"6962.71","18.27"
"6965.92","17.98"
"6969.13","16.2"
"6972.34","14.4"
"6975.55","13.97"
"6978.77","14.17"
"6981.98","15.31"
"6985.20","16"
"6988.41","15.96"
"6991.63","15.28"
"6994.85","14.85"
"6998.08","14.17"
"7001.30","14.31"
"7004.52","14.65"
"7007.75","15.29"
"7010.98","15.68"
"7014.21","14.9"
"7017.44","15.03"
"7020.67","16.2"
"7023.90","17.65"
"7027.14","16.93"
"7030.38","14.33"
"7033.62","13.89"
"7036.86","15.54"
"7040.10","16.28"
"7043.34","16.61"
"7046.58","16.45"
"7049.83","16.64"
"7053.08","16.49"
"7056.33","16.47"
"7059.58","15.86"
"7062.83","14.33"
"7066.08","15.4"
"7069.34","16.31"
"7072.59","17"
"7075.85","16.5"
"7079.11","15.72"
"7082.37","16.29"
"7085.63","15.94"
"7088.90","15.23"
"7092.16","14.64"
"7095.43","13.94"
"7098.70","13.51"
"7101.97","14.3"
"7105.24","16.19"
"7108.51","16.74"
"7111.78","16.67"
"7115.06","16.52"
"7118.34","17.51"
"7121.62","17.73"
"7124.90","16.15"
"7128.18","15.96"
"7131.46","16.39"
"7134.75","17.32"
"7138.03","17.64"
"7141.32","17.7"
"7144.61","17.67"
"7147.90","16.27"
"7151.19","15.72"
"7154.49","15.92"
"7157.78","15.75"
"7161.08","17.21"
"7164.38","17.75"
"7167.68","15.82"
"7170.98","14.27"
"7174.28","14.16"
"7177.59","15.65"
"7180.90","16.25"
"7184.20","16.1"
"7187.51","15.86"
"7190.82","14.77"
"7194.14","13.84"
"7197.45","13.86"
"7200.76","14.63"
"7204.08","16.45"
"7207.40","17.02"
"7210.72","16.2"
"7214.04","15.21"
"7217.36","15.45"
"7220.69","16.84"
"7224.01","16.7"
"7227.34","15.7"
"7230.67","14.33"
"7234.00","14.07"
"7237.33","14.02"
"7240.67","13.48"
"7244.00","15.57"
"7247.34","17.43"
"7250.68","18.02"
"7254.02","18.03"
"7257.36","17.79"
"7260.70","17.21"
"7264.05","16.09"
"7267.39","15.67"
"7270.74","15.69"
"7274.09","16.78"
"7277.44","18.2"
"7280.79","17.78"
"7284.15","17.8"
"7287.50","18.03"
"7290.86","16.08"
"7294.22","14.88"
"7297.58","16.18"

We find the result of 3.7 angstrom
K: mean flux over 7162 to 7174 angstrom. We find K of 15.8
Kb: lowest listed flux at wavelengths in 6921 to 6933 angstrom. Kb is 16.2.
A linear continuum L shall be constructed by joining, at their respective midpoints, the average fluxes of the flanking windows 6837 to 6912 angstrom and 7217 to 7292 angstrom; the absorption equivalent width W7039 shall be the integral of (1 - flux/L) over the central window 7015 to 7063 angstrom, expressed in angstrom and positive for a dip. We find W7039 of 1.8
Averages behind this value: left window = 16.7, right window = 16.4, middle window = 15.9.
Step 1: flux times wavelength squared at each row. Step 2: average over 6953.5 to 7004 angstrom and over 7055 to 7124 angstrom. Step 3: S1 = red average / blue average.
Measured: 1.05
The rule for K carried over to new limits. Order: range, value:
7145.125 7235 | 15.7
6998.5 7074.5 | 15.7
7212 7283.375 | 16.2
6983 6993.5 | 15.7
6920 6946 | 16.2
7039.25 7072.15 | 16.1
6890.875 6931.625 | 17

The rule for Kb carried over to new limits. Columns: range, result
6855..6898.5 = 15.75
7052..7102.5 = 13.51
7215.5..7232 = 14.33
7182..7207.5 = 13.84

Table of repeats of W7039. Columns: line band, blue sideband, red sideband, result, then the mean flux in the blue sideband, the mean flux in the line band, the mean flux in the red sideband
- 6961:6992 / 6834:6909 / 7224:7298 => 1.47 angstrom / 16.7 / 15.8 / 16.3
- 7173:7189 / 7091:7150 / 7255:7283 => 0.89 angstrom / 16.3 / 15.6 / 16.9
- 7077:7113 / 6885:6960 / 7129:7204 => 1.60 angstrom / 16.5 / 15.4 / 15.9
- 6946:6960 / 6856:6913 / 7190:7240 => 0.51 angstrom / 16.8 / 15.9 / 15.2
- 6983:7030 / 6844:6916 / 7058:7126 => 2.40 angstrom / 17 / 15.5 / 15.8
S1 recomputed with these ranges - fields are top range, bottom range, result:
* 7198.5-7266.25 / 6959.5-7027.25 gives 1.10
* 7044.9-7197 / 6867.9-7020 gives 1.04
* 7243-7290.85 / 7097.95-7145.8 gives 1.08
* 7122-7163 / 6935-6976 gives 1.10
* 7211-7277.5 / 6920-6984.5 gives 1.09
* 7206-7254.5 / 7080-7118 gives 1.06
